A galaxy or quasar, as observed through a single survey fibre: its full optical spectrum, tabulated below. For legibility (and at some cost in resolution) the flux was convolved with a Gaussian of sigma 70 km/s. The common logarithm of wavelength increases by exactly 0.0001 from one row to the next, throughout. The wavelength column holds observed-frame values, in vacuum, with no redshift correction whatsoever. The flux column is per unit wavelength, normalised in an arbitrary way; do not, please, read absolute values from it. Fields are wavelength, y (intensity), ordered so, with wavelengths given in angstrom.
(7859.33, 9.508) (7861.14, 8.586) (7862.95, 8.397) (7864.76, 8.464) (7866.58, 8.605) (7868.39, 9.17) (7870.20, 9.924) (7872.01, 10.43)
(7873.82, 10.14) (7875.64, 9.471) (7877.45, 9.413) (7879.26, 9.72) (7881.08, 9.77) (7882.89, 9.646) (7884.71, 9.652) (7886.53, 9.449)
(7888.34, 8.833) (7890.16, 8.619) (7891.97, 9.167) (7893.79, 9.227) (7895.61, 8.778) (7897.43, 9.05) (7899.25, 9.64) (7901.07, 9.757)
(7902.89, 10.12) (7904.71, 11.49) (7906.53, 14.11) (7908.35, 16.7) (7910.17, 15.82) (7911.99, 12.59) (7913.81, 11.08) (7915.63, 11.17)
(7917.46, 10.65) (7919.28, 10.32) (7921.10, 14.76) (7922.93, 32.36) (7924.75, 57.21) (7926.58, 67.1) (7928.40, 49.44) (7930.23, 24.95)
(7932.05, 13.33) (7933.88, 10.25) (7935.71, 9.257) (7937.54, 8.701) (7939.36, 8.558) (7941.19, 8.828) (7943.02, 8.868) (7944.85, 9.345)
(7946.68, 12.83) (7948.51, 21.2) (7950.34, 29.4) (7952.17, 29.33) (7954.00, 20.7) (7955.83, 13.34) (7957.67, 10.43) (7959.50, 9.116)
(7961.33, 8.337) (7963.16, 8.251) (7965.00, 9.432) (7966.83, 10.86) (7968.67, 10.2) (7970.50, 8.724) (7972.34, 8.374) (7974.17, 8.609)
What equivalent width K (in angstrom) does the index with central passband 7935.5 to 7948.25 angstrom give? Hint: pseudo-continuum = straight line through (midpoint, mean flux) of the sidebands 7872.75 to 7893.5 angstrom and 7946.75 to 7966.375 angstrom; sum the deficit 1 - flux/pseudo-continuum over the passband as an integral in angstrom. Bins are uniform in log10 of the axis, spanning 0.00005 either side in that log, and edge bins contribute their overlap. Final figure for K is 3.9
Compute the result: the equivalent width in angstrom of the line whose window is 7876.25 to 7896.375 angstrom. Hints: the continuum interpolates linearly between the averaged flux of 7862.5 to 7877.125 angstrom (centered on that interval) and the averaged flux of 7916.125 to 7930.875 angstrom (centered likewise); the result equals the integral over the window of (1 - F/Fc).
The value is 8.5 angstrom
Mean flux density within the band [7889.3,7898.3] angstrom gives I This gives 8.97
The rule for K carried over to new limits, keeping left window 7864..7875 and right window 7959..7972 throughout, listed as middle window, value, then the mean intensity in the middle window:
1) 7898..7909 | -2.8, 11.8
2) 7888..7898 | 0.5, 8.95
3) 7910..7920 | -2.5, 11.7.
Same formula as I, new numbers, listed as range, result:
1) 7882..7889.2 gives 9.39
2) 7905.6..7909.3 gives 15.4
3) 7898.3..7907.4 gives 11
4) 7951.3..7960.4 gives 16.5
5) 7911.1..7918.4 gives 11.4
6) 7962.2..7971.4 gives 9.49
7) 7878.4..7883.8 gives 9.71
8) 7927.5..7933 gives 29.1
